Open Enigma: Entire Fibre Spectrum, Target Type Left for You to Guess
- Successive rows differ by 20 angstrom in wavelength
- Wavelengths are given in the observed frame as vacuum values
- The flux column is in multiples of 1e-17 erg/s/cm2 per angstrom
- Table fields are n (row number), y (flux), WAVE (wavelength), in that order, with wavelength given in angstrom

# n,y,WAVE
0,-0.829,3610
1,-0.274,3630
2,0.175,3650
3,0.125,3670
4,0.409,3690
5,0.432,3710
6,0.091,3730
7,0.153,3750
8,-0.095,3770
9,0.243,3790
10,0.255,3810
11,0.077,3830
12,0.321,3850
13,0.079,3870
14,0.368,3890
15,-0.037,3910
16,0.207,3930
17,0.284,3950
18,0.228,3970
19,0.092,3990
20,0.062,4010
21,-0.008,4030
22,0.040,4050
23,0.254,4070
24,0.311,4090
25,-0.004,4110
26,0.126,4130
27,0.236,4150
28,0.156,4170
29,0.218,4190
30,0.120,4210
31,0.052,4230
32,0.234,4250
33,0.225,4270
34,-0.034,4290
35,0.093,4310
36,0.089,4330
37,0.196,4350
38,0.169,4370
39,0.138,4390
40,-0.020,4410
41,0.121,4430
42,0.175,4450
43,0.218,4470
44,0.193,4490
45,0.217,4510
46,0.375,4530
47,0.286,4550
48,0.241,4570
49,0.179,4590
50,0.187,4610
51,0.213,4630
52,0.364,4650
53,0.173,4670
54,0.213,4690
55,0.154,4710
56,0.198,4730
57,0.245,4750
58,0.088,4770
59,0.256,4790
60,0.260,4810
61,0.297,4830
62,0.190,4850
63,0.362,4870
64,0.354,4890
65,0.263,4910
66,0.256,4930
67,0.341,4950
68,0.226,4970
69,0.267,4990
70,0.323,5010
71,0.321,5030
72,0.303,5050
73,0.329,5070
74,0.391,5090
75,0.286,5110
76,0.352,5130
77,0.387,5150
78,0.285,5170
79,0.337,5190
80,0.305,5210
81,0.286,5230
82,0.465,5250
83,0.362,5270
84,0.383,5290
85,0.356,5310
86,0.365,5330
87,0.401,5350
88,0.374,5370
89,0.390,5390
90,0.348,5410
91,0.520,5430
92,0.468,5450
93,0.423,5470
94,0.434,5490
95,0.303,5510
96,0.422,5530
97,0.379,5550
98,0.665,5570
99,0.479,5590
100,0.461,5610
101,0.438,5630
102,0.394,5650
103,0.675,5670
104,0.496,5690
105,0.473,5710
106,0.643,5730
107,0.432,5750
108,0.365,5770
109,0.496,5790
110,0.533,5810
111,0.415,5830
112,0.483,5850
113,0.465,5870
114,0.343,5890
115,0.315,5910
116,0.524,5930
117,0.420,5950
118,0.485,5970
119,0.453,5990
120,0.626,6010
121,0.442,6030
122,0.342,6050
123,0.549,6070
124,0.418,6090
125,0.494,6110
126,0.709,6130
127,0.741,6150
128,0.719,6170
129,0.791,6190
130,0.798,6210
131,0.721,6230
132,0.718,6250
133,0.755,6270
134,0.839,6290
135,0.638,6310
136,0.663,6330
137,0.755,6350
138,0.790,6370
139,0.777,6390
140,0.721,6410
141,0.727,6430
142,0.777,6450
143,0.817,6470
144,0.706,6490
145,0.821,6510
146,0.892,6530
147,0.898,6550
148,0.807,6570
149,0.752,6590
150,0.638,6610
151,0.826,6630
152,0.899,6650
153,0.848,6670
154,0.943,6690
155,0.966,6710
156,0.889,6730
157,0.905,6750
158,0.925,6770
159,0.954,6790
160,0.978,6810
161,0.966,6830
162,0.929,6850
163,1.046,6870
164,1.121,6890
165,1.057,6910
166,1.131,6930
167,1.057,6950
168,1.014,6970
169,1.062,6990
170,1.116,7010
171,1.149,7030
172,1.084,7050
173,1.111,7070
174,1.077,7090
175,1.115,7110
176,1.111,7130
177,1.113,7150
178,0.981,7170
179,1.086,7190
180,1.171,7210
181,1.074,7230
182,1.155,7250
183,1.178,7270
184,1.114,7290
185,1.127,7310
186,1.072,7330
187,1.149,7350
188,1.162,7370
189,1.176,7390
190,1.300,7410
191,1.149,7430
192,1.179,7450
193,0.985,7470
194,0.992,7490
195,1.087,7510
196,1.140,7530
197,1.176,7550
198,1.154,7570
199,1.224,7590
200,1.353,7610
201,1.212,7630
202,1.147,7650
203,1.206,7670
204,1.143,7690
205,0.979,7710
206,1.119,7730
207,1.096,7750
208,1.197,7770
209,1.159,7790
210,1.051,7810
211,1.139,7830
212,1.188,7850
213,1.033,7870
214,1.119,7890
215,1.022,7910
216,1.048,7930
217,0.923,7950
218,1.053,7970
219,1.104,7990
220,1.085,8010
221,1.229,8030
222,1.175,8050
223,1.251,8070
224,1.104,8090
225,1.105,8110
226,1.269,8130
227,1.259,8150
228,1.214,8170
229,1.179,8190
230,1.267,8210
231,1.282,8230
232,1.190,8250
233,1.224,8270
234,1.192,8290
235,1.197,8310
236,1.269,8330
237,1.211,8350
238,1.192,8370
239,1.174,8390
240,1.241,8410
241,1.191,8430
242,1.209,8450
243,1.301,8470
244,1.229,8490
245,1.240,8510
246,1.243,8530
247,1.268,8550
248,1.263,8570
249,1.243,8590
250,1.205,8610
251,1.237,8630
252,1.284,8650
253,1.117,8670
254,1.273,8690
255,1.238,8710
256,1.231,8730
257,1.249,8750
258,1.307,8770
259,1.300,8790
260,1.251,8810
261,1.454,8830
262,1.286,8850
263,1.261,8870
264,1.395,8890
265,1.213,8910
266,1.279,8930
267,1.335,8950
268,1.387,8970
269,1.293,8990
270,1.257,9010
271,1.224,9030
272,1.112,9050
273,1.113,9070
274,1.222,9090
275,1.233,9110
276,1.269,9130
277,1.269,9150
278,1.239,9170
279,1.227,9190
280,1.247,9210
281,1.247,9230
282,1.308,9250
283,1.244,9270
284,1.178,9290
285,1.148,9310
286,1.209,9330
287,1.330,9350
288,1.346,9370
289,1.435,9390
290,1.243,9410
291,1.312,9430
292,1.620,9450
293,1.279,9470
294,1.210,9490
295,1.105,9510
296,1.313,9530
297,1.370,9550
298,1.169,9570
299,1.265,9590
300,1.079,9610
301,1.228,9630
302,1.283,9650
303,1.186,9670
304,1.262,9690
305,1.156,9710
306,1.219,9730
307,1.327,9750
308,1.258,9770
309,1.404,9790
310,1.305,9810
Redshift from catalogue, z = 0.54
